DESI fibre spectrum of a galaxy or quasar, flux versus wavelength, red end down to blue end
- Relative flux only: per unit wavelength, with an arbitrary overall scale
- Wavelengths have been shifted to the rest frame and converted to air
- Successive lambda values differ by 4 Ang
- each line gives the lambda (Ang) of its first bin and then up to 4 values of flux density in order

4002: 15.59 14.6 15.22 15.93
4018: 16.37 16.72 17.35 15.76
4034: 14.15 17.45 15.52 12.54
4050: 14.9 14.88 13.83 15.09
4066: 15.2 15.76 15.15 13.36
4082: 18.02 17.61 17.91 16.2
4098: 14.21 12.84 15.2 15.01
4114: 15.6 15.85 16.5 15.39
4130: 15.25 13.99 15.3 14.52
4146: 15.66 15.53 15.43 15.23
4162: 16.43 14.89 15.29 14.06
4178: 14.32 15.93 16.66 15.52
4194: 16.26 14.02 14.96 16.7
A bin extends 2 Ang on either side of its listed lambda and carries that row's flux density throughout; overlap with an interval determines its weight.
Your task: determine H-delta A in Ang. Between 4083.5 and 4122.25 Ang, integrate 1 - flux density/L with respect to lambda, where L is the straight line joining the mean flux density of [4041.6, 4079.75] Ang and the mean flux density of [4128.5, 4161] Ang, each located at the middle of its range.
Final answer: -2.1 Ang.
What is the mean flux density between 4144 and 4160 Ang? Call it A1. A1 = 15.5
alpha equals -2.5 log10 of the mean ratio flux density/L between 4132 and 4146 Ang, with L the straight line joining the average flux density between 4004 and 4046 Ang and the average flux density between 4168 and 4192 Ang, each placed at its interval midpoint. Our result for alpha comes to 0.048 mag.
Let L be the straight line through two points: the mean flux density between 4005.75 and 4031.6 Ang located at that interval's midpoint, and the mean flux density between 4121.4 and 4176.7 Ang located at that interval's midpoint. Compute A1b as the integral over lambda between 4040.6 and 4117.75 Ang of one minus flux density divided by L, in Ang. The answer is 2.3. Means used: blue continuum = 16.1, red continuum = 15.2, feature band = 15.2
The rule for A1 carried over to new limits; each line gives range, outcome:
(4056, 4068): 14.7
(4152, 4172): 15.5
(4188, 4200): 15.3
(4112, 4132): 15.7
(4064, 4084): 15.5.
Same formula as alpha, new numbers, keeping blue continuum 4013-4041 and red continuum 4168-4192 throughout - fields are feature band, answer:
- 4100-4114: 0.09 mag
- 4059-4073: 0.05 mag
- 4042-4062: 0.13 mag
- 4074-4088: -0.02 mag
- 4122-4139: 0.03 mag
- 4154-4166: -0.01 mag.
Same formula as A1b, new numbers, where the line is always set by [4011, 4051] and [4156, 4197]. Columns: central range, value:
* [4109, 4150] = 0.5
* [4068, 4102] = -0.6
